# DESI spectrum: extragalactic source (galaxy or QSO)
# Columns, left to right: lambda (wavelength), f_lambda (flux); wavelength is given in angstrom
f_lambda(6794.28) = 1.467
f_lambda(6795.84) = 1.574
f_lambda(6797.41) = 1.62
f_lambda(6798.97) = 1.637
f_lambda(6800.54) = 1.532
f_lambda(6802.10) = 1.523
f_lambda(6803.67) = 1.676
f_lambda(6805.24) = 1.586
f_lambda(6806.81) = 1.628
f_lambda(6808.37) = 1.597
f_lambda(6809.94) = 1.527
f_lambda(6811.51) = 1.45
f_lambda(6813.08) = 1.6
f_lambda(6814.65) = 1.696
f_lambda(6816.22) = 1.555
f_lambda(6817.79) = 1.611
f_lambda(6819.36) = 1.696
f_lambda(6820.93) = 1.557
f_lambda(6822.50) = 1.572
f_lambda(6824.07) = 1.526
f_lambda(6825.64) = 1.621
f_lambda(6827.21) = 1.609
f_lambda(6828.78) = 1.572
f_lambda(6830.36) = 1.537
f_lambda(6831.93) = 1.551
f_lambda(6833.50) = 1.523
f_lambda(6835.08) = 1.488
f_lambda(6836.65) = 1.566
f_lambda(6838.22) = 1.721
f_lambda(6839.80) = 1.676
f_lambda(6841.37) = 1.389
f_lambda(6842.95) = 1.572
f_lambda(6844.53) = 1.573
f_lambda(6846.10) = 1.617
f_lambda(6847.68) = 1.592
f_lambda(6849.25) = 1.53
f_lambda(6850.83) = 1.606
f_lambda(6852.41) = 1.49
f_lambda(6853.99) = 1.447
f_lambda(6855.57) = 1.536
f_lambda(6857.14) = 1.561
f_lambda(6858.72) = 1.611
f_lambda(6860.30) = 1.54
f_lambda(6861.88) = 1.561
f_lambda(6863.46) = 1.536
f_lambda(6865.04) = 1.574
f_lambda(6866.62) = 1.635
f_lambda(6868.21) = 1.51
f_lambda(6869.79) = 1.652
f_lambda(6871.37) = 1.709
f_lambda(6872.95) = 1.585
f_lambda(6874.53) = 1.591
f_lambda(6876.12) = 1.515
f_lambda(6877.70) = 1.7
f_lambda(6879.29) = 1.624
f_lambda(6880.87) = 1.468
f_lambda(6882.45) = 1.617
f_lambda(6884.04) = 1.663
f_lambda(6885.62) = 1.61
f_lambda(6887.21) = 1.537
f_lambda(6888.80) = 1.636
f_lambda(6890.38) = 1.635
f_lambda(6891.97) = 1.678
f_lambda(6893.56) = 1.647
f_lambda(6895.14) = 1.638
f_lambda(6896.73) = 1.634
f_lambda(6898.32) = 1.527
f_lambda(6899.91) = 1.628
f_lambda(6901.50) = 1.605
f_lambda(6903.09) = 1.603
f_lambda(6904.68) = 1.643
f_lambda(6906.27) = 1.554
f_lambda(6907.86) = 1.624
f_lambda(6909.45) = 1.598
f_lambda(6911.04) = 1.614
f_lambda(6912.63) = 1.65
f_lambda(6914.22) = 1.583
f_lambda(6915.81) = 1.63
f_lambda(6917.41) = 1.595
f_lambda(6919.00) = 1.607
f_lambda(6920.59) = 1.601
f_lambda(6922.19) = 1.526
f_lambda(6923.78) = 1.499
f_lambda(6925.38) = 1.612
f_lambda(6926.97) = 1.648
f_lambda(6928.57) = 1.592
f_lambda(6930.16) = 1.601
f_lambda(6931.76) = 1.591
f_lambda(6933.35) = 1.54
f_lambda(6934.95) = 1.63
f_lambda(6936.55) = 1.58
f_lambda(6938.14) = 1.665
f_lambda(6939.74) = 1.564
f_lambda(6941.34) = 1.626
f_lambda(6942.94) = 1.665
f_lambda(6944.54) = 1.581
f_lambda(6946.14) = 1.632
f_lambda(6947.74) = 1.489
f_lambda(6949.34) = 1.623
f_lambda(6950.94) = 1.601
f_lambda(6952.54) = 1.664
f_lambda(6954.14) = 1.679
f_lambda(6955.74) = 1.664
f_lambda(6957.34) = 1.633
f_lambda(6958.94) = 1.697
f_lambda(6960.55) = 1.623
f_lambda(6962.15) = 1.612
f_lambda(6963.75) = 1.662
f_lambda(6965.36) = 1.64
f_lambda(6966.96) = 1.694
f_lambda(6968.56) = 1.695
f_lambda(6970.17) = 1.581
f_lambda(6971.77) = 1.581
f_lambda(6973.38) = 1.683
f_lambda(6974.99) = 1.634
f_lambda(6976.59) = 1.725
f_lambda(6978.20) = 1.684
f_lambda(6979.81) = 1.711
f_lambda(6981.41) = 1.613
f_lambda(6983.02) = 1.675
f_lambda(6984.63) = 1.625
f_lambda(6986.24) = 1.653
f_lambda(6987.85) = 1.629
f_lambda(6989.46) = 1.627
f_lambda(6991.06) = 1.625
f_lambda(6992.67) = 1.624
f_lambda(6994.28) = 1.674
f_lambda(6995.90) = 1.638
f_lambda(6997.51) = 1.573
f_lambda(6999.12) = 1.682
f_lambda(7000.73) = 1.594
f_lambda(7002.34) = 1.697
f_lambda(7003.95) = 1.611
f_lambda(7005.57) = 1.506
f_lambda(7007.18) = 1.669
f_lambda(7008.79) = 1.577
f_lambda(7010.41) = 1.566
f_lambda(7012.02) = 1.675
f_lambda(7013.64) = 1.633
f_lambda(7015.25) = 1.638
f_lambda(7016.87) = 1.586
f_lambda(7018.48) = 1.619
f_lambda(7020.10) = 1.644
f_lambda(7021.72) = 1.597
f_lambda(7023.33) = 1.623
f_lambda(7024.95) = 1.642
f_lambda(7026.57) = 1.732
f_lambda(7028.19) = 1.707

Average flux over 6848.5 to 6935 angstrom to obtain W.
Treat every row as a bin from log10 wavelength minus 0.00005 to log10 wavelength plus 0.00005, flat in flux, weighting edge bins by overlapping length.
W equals 1.59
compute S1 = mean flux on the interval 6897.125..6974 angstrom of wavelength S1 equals 1.61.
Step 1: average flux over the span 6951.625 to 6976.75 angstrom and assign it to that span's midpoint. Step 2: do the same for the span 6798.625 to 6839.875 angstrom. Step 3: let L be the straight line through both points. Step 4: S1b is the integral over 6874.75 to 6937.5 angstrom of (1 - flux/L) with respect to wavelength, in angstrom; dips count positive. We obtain 0.88 angstrom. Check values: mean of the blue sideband 1.58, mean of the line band 1.6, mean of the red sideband 1.65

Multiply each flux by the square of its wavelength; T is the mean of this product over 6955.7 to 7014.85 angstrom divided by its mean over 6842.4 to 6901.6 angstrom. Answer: 1.1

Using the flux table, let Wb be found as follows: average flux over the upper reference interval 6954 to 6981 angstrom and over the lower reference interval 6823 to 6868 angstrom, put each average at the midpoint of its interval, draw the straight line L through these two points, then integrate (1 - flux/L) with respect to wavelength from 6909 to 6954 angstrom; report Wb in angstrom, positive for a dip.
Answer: 0.8 angstrom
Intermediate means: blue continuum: 1.56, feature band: 1.6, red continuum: 1.66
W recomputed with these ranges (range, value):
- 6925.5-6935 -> 1.6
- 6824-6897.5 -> 1.58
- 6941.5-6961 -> 1.63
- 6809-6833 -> 1.58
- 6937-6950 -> 1.6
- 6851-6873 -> 1.57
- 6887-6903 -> 1.62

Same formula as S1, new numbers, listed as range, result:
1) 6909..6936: 1.59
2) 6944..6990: 1.64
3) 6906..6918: 1.61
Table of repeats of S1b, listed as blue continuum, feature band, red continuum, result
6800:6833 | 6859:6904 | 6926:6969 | 0.03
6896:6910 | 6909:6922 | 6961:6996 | 0.02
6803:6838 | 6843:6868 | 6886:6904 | 0.58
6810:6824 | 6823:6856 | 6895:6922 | 0.63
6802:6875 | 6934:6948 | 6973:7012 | 0.09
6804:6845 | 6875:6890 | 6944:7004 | 0.04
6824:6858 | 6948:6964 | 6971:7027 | -0.25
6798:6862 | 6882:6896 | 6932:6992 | -0.25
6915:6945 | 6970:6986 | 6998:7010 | -0.44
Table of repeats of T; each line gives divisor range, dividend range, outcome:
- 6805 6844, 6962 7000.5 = 1.09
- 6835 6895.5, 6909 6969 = 1.04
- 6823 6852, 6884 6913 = 1.05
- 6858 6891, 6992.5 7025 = 1.06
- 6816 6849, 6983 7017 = 1.08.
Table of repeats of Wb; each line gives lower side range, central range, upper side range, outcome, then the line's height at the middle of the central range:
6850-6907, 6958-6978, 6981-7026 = -0.5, 1.62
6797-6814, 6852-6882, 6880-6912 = 0.5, 1.6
